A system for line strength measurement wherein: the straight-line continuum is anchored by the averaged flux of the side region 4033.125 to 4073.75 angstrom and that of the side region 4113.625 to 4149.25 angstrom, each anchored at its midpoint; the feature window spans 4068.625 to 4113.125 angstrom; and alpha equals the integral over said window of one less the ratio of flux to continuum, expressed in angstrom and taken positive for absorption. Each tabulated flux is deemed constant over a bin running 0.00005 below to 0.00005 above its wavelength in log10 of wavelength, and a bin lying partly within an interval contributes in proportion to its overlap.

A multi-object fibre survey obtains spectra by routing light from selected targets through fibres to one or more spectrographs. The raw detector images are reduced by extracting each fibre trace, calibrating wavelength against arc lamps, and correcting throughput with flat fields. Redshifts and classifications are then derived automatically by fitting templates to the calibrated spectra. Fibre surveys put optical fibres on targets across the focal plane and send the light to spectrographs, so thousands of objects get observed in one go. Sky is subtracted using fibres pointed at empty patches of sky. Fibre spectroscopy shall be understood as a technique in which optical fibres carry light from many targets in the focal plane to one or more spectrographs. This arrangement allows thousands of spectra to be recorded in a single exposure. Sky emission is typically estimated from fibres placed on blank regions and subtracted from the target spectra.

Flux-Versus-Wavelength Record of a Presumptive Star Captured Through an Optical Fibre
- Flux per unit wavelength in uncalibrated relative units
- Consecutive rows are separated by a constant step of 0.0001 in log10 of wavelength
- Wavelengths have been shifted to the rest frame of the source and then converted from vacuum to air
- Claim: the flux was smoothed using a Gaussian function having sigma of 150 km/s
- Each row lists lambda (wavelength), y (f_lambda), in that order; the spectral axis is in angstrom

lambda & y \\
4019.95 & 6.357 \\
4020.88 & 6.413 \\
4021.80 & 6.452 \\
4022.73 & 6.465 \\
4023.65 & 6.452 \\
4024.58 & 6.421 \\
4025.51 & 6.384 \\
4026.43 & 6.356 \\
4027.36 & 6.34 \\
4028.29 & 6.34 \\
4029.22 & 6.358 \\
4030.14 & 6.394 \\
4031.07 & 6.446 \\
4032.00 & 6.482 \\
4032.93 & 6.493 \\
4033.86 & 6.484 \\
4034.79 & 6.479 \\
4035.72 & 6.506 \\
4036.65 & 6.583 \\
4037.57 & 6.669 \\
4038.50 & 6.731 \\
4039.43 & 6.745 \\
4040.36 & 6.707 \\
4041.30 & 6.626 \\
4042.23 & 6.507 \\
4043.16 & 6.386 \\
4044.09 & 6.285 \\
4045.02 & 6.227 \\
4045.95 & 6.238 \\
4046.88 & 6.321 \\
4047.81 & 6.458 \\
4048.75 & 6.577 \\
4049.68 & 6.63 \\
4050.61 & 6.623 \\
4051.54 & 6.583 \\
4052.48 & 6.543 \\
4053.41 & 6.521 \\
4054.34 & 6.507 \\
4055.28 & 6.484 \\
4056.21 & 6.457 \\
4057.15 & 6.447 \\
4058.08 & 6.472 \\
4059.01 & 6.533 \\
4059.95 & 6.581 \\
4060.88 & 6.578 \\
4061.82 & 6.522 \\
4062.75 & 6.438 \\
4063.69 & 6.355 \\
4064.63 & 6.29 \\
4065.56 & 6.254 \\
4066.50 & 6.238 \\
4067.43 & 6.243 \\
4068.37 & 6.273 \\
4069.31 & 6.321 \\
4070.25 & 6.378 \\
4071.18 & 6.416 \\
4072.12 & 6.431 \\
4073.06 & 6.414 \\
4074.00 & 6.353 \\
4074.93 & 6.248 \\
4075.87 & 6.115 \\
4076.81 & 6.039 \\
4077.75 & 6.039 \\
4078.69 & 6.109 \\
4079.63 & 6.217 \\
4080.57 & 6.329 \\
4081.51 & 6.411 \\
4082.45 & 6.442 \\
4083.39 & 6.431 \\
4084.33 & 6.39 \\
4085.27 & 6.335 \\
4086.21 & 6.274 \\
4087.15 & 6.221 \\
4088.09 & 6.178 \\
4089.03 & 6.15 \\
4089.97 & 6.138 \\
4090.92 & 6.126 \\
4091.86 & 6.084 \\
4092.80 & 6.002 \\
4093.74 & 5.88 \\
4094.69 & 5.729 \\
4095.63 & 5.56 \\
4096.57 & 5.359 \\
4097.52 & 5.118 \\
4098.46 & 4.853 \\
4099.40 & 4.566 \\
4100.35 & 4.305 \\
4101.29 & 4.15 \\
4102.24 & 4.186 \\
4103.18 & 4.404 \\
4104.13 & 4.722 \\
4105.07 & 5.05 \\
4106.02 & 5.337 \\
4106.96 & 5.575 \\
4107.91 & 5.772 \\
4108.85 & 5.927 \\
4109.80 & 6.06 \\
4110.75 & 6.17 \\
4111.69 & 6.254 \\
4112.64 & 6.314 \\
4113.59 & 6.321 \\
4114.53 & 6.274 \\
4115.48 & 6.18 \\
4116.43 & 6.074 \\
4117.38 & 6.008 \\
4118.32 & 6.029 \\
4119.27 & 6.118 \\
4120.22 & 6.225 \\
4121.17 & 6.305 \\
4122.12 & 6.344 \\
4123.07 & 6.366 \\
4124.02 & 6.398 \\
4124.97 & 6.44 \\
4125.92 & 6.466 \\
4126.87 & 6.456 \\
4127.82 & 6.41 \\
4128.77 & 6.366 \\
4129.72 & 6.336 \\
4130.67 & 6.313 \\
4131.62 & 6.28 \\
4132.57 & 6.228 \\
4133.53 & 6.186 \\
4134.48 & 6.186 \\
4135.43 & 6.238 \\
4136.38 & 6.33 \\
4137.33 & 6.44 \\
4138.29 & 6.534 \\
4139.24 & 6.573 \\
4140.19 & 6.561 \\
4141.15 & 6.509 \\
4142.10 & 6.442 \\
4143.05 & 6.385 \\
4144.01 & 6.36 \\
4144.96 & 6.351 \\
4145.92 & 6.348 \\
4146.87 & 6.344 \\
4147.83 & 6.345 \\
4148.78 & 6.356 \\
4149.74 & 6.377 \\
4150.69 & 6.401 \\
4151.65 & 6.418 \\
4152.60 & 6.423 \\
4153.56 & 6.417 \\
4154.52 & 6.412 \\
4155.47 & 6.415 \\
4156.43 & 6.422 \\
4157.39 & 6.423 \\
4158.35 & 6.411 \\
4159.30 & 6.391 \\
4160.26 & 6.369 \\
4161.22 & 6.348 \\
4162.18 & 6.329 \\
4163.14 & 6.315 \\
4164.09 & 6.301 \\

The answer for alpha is 4.0 angstrom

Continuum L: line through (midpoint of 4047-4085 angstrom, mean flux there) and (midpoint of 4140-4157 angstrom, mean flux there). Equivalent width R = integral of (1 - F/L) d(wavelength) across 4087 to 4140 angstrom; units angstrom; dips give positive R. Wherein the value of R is 4.1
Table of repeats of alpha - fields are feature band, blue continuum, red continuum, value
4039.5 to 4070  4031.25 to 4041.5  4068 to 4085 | 0.02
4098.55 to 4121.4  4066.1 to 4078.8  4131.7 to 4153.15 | 2.70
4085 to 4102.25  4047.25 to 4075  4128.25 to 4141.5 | 2.27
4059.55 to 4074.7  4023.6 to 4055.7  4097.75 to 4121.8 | -0.63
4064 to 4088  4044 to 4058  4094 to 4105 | -2.85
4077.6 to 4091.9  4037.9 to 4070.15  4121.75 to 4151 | 0.39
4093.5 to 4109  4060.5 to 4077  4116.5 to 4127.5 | 3.05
